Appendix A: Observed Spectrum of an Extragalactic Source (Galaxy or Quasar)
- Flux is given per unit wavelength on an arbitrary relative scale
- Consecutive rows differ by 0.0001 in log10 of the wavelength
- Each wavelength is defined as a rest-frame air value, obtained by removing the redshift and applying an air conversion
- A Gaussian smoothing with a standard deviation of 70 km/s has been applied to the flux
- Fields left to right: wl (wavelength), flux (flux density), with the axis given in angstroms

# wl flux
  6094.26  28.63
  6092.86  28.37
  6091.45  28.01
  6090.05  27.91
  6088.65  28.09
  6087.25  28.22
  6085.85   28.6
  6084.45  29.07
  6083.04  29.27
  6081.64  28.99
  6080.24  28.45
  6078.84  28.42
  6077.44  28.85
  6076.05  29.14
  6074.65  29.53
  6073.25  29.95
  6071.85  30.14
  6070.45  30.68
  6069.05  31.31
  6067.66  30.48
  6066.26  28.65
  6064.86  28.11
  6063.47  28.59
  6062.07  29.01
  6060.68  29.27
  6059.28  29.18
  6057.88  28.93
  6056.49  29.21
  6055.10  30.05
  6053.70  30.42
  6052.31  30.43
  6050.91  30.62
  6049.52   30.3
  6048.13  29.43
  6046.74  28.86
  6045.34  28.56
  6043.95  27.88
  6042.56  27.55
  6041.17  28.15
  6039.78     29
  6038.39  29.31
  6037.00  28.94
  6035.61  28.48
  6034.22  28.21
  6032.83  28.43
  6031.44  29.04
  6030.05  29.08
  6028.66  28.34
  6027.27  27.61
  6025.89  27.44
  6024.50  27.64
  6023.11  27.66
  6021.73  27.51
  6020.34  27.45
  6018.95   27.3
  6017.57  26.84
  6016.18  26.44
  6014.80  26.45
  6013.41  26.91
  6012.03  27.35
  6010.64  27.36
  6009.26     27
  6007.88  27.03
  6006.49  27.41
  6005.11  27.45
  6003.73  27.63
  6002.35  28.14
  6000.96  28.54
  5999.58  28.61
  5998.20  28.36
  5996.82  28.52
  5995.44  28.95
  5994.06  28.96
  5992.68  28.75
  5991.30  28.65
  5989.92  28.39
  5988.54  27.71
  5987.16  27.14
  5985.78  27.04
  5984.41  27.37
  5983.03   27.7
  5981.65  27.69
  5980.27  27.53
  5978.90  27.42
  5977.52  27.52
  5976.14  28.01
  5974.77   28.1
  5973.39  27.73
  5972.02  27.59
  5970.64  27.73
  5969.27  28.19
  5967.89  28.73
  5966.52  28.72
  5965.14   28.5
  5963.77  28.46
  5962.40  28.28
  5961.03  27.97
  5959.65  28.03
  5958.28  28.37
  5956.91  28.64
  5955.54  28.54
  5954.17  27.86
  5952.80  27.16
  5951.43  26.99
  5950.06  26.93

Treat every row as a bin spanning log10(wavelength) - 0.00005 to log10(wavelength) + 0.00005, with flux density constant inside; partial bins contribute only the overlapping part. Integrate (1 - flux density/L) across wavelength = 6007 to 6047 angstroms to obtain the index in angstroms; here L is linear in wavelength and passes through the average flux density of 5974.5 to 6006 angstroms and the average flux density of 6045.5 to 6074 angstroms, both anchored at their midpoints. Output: 1.4 angstroms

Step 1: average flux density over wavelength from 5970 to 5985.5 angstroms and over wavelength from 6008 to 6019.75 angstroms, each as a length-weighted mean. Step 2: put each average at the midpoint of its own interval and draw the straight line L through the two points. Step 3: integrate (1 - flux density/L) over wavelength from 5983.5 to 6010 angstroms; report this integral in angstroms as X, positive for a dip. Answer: -0.7 angstroms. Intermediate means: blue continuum 27.7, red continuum 27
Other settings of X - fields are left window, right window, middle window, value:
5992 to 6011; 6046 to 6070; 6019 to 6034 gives 0.39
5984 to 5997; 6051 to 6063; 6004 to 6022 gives 0.96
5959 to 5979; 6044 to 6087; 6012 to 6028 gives 0.86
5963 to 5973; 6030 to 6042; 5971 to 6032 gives 1.56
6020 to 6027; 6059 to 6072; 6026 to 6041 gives -0.29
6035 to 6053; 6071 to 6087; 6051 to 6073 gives -0.44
